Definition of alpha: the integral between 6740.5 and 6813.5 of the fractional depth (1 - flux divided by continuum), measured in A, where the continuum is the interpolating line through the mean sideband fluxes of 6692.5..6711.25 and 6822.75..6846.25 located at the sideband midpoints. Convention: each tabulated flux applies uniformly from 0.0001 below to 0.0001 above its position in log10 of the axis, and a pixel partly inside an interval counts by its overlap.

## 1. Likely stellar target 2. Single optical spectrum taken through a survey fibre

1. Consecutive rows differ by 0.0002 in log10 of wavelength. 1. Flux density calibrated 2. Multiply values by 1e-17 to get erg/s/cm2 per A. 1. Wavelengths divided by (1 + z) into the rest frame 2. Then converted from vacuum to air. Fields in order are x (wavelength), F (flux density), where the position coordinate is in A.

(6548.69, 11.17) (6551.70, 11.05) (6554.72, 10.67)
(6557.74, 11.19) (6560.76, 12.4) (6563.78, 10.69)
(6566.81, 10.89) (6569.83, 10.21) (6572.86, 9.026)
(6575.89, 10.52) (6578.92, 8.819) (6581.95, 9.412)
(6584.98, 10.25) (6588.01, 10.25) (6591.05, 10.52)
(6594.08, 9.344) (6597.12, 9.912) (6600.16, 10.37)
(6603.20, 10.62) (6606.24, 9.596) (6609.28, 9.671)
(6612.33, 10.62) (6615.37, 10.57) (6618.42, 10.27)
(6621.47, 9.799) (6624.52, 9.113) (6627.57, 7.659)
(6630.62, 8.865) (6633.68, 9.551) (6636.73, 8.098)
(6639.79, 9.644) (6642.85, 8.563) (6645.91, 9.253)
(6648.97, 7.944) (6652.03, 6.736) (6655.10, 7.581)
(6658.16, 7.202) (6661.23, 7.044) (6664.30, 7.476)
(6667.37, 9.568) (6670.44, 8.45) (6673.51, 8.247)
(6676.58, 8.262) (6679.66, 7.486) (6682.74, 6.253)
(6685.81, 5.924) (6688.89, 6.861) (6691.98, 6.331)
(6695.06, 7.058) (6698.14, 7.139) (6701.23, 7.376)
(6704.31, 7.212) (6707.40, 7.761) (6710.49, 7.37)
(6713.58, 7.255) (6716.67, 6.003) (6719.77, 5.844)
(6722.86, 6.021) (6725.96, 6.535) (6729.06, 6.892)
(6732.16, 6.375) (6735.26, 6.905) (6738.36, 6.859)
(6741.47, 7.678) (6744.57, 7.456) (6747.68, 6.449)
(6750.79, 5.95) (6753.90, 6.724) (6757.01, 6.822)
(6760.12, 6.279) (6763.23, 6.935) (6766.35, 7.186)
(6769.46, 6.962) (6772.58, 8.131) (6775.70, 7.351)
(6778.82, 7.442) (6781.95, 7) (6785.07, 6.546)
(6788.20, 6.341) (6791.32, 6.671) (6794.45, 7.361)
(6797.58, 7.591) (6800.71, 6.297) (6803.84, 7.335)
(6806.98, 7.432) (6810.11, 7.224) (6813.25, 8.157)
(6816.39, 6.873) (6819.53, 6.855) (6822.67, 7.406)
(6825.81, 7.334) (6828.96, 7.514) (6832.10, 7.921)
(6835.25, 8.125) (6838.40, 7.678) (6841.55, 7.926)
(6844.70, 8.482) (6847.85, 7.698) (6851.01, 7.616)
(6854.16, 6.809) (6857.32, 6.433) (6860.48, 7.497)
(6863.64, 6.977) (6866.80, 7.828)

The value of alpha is 5.3 A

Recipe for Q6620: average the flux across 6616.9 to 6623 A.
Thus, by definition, 10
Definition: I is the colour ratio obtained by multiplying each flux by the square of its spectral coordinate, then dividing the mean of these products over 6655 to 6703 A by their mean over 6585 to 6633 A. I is 0.8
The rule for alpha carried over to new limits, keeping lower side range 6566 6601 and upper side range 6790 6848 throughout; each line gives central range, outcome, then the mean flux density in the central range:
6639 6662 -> 3.1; 7.97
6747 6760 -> 2.7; 6.47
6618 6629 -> 0.5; 9.12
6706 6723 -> 3.6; 6.76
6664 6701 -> 6.2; 7.42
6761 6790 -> 3.1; 7.08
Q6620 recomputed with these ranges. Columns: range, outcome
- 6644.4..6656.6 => 7.88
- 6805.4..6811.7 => 7.33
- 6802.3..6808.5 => 7.38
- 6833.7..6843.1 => 7.91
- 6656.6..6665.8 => 7.24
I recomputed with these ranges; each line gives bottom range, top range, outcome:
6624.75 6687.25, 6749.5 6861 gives 0.94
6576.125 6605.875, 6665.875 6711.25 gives 0.77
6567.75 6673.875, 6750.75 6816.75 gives 0.81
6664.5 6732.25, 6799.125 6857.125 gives 1.09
